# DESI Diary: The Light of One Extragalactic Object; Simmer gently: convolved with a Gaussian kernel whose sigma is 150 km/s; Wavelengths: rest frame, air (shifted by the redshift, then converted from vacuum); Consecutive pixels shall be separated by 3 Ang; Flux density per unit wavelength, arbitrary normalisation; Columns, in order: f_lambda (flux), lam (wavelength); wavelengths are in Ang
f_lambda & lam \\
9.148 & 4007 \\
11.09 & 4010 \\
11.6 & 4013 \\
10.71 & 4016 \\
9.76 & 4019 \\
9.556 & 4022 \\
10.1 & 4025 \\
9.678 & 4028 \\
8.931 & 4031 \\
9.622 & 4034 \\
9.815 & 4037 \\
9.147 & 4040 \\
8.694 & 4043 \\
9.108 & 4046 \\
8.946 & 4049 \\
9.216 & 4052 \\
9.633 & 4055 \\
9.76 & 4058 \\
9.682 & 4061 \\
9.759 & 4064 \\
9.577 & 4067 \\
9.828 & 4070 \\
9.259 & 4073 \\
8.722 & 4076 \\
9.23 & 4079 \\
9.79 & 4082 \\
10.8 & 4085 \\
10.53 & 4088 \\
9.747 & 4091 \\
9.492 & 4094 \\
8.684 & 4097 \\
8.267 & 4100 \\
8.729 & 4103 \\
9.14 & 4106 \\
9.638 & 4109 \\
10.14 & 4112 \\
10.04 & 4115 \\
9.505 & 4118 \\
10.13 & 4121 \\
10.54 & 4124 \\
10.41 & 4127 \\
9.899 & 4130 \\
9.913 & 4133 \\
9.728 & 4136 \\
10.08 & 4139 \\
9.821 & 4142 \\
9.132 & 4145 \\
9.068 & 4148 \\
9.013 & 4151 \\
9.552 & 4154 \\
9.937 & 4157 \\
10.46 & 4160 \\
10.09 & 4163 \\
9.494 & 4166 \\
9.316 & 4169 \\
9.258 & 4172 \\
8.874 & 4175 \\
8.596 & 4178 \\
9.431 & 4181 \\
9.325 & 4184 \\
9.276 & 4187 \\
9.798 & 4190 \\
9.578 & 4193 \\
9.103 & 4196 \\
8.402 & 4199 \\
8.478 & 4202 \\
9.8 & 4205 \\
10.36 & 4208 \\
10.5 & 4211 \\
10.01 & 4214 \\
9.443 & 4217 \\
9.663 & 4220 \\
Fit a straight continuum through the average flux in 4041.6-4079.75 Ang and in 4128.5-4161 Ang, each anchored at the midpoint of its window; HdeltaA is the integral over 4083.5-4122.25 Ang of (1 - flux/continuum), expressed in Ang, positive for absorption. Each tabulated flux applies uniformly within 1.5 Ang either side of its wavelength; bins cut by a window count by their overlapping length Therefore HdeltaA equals -0.4 Ang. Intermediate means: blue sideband 9.34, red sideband 9.68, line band 9.6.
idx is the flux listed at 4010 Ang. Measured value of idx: 11.09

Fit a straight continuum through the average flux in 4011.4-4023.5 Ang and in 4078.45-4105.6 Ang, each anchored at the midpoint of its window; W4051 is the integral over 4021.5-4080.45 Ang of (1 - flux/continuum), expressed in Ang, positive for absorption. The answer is 3.4 Ang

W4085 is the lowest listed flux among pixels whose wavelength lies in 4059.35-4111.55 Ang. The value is 8.267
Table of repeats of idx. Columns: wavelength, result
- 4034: 9.622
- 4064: 9.759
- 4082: 9.79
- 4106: 9.14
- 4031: 8.931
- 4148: 9.068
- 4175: 8.874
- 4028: 9.678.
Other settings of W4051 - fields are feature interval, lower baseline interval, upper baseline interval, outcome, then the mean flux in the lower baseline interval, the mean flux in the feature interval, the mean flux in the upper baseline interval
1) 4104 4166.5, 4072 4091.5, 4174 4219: -1.4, 9.74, 9.79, 9.41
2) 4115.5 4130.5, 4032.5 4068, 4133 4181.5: -1.0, 9.41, 10.1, 9.5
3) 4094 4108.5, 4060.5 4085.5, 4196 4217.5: 1.1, 9.58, 8.85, 9.54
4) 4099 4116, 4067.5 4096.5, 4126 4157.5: 0.6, 9.67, 9.34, 9.67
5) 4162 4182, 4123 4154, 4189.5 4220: 0.8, 9.74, 9.27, 9.54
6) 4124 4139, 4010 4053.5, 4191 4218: -0.7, 9.68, 10.1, 9.53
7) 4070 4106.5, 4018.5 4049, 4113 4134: 1.5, 9.41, 9.39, 10.1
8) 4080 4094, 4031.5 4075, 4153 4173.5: -0.9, 9.41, 10.1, 9.73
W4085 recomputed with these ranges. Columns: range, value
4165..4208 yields 8.402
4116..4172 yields 9.013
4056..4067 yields 9.577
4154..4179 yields 8.596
